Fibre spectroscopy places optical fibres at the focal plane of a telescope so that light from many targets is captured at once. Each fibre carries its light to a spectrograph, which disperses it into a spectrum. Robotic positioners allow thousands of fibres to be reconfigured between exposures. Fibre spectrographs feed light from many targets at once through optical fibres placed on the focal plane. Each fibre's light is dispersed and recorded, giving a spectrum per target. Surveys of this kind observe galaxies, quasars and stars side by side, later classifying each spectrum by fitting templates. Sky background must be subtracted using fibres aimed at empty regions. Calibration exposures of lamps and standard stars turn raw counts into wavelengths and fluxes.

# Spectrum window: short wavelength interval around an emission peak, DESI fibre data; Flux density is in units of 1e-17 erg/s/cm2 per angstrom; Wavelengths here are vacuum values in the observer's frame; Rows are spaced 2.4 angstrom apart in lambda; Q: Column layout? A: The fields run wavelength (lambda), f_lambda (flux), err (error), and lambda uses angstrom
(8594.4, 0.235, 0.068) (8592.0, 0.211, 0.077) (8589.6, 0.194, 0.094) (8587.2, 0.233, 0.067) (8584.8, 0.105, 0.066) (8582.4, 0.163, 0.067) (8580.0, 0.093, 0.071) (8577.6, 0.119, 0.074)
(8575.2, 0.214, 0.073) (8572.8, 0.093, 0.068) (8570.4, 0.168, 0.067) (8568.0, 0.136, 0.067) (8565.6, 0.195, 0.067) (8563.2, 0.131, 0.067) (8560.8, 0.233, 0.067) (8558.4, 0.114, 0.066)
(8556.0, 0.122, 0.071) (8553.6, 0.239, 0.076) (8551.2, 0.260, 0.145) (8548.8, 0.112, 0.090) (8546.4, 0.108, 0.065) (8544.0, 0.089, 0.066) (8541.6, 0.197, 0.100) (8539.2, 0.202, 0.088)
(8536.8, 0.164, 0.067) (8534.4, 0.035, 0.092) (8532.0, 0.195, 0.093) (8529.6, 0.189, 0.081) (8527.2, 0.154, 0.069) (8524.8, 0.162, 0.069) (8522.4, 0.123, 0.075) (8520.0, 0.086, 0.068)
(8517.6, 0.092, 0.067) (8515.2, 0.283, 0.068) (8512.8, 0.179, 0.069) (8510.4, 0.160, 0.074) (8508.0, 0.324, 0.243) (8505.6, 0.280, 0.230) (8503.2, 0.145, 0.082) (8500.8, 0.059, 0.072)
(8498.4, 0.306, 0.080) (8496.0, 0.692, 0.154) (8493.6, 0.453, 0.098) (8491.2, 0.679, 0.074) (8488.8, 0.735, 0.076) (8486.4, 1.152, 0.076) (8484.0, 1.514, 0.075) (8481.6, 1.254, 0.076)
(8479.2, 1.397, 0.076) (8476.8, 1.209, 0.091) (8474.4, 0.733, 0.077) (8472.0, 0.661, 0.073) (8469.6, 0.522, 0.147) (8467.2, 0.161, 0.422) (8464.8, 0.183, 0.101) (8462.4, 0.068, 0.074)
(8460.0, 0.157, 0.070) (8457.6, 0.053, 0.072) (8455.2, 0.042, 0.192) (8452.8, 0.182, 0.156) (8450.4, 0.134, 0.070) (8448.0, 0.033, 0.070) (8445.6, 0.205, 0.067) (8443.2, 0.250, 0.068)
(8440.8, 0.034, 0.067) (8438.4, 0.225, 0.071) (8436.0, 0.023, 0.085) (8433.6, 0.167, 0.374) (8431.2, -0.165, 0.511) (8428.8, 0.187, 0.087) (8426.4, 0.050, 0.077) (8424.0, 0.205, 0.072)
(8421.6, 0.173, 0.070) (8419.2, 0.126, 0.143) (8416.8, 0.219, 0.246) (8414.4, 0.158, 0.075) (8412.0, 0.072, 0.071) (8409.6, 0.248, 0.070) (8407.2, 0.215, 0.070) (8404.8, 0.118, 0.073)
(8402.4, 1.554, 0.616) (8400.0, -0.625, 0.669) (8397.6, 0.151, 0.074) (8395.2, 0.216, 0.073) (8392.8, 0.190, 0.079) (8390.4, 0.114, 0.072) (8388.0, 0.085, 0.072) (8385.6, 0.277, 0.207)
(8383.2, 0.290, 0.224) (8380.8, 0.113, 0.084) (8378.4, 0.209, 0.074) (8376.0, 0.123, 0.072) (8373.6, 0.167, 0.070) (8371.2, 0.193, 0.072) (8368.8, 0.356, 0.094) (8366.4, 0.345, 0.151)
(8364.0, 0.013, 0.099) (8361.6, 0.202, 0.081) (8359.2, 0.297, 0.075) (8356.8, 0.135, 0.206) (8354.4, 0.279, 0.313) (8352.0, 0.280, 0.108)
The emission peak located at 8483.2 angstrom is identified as [O II]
